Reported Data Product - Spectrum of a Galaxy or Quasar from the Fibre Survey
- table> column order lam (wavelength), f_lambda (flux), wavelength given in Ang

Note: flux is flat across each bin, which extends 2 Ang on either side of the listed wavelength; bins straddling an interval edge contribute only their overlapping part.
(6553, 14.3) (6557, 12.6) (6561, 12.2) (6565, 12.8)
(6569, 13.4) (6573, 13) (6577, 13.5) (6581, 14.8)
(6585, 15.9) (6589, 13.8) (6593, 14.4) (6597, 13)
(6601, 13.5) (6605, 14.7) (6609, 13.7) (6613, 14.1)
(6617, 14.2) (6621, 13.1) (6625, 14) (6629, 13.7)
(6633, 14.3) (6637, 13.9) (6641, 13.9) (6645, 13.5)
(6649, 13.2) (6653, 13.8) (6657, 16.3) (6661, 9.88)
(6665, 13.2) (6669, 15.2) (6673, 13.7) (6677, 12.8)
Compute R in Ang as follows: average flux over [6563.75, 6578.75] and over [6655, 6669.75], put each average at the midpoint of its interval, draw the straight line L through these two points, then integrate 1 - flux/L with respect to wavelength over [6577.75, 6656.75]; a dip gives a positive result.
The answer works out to -3.9 Ang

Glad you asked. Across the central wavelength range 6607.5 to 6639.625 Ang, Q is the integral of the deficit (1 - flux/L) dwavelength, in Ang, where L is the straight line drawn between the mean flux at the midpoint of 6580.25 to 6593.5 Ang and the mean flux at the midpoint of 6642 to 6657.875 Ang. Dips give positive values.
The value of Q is 1.0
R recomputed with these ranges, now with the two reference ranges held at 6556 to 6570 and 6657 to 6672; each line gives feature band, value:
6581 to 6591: -1.6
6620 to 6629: -0.4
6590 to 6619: -2.2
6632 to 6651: -0.8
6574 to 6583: -0.9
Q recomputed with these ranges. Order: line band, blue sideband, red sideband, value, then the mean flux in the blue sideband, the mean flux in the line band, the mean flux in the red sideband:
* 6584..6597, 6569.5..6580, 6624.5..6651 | -0.8 Ang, 13.4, 14.3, 13.8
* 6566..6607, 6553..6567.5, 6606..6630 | -2.1 Ang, 12.8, 14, 13.8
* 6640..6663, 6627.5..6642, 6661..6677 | 0.4 Ang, 14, 13.4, 13.4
